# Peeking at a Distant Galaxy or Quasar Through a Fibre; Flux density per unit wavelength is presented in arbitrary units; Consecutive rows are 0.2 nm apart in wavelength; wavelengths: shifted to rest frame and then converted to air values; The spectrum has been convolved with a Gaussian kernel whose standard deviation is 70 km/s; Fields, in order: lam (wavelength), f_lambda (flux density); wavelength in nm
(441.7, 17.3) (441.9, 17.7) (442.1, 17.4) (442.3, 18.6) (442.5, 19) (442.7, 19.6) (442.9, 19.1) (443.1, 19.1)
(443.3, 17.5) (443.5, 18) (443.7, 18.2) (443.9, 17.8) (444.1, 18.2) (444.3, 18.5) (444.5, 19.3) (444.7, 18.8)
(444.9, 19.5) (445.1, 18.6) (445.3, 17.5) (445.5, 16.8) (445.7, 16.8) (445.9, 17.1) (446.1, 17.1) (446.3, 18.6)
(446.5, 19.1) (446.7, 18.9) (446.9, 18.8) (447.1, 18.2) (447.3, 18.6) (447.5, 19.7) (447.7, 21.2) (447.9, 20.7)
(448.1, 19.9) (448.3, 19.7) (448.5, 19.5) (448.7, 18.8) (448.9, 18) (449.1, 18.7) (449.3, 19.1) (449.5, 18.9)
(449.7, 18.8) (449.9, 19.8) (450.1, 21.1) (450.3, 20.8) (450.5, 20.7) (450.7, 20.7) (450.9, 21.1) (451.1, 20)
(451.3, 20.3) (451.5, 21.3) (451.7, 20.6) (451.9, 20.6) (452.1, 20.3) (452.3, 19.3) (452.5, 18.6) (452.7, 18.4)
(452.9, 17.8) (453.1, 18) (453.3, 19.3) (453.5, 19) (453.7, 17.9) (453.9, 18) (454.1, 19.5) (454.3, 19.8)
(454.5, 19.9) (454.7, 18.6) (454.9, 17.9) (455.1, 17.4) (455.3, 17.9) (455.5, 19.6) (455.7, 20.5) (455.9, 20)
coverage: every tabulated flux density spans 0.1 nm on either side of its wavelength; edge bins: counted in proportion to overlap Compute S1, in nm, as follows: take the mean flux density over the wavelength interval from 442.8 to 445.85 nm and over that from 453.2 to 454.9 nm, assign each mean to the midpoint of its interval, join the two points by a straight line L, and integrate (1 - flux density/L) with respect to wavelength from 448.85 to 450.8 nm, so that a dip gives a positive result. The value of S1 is -0.112 nm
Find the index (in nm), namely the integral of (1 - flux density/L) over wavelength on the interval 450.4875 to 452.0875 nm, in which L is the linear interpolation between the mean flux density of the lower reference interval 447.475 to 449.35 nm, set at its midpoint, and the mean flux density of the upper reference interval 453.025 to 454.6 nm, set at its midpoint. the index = -0.12 nm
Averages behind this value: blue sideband 19.5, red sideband 18.9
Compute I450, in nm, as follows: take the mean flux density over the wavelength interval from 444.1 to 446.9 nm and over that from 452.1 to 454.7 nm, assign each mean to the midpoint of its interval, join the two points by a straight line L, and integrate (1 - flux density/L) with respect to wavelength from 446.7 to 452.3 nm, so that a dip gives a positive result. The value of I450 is -0.39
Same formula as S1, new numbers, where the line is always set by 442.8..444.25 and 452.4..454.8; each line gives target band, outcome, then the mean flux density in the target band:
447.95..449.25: -0.05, 19.2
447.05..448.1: -0.07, 19.8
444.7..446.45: 0.05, 17.8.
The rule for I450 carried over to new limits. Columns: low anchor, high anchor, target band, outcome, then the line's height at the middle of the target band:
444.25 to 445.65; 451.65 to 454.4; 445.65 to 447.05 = 0.03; 18.5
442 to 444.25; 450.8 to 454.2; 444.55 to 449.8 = 0.03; 18.8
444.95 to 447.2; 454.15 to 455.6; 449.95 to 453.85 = -0.27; 18.5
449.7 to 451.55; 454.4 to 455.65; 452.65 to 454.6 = 0.05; 19.2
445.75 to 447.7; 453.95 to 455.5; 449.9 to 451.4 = -0.16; 18.6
